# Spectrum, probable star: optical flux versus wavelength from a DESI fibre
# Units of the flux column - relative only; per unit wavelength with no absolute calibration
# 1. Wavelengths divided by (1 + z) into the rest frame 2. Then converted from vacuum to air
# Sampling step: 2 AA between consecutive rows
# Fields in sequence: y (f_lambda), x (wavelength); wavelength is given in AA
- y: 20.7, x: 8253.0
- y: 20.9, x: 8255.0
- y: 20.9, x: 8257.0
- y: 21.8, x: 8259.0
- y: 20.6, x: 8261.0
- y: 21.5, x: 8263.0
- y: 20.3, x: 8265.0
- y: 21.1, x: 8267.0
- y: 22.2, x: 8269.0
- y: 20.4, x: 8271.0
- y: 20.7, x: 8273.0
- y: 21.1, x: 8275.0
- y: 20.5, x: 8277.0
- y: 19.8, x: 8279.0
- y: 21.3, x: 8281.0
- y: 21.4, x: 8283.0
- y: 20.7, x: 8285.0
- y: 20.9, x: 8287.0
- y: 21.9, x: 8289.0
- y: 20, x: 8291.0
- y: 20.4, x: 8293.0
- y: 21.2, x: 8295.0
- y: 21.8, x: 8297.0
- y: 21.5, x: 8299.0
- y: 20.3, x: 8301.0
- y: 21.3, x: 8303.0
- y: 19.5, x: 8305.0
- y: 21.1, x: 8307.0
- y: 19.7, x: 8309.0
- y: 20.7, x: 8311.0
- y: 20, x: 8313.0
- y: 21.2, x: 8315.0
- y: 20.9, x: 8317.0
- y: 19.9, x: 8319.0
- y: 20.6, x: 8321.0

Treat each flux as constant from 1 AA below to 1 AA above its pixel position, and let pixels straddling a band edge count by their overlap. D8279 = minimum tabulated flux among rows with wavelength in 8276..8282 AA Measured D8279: 19.8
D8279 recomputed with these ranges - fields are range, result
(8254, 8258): 20.9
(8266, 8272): 20.4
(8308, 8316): 19.7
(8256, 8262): 20.6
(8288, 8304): 20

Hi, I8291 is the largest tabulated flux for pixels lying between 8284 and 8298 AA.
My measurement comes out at 21.9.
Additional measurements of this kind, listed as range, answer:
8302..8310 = 21.3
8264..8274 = 22.2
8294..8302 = 21.8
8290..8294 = 20.4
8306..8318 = 21.2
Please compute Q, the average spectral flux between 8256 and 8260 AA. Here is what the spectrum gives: 21.4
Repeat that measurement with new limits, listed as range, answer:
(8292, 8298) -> 21.1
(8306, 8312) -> 20.5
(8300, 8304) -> 20.8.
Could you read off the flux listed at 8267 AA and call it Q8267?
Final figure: 21.1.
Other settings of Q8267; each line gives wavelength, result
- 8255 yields 20.9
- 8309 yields 19.7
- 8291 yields 20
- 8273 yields 20.7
